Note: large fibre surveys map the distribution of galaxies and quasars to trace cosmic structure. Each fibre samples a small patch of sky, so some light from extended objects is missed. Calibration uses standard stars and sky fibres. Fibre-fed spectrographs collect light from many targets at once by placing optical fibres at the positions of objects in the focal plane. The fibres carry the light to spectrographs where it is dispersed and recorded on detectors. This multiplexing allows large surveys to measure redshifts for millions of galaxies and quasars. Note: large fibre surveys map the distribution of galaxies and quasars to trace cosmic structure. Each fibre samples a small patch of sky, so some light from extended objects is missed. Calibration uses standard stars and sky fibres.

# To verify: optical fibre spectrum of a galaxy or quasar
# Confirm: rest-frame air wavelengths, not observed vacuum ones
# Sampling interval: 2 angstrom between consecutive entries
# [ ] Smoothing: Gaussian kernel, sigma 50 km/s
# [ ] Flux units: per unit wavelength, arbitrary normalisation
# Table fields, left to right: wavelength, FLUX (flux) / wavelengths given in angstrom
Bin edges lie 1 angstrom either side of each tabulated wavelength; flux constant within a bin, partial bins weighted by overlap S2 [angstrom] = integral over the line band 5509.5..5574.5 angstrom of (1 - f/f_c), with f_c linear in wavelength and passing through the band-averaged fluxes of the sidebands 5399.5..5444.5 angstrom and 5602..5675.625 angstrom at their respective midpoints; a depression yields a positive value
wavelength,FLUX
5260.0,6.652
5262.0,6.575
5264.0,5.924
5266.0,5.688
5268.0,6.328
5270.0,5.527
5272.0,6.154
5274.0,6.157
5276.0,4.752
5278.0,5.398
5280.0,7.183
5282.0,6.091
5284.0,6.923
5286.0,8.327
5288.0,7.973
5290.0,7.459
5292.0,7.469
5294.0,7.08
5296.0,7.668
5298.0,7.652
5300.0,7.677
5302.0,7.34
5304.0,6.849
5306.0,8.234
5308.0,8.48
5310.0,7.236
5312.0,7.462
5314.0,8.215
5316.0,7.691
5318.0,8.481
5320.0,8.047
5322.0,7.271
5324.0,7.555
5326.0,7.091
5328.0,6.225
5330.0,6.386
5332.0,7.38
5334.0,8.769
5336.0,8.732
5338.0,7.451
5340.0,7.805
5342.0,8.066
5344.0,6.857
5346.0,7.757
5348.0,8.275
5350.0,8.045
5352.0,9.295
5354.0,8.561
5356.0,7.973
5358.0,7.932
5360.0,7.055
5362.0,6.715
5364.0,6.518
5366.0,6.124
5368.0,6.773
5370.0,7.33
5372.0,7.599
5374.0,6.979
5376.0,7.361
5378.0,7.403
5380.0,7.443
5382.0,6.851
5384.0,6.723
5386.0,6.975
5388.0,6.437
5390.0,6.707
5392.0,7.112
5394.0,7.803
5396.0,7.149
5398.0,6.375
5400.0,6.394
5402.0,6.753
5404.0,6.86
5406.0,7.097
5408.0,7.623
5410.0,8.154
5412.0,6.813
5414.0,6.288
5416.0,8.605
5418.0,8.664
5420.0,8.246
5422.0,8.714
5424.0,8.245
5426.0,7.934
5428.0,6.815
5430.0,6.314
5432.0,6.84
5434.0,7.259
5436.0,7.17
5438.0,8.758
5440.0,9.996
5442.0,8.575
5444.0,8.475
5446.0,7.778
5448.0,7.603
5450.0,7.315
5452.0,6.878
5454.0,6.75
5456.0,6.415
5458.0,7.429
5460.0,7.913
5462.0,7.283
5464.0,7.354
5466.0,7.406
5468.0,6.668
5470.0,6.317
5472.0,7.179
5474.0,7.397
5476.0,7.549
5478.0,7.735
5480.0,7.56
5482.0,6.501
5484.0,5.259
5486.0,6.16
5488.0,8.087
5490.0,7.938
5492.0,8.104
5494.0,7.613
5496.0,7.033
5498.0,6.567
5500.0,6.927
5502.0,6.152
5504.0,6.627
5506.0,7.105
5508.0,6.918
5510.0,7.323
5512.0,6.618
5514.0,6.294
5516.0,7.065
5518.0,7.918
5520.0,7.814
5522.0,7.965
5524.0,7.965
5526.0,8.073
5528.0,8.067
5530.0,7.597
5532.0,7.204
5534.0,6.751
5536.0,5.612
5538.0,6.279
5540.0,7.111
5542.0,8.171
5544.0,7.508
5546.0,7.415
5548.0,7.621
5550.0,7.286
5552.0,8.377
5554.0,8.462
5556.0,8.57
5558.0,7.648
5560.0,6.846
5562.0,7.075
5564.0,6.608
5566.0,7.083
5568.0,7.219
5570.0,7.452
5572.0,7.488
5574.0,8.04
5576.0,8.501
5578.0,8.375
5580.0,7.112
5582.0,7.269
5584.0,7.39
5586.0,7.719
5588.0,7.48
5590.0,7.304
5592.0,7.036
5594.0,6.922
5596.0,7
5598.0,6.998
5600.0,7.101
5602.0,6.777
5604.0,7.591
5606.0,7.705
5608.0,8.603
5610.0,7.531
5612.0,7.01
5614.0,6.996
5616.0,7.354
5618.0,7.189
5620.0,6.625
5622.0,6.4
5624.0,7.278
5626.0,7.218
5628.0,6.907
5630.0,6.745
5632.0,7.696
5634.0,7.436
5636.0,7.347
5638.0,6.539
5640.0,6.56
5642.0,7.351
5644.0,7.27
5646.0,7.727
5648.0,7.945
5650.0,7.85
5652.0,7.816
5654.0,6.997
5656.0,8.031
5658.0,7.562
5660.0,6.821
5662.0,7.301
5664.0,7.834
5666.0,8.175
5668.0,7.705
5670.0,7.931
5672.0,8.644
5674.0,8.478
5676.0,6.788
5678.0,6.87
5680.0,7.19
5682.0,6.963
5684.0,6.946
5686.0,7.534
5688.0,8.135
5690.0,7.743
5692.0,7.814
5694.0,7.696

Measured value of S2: 1.2 angstrom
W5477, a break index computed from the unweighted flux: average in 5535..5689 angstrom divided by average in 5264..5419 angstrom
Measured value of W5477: 1.0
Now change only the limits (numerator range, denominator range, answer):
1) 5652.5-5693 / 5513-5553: 1.02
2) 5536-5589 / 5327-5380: 1.00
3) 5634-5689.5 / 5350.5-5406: 1.05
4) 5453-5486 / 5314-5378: 0.93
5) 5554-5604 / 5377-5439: 1.01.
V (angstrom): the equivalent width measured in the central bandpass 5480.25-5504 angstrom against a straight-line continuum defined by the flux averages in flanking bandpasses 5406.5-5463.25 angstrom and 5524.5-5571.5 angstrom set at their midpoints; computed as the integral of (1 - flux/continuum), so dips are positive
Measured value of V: 1.8 angstrom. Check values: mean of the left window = 7.67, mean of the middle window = 6.95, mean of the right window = 7.4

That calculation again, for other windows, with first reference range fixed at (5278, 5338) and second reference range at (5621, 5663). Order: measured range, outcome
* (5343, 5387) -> 0.50 angstrom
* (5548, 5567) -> -0.57 angstrom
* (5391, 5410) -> 0.94 angstrom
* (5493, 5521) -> 1.42 angstrom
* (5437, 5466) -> -1.28 angstrom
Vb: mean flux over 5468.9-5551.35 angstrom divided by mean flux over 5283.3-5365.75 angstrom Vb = 0.9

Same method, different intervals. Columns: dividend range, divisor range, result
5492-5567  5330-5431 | 0.98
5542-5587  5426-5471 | 1.02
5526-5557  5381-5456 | 1.01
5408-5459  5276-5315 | 1.05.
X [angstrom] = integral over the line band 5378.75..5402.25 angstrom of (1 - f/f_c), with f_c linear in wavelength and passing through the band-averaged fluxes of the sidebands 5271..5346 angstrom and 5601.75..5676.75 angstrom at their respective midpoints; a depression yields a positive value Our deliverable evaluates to 1.5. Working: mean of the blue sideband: 7.35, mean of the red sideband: 7.42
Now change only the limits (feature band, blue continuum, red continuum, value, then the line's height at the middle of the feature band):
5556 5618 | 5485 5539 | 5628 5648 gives -1.67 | 7.2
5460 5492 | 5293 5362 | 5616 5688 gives 1.71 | 7.55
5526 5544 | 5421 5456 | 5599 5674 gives 0.90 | 7.55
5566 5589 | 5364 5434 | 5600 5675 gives -0.76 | 7.37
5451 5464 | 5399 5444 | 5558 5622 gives 0.79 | 7.59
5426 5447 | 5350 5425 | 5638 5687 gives -1.22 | 7.38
